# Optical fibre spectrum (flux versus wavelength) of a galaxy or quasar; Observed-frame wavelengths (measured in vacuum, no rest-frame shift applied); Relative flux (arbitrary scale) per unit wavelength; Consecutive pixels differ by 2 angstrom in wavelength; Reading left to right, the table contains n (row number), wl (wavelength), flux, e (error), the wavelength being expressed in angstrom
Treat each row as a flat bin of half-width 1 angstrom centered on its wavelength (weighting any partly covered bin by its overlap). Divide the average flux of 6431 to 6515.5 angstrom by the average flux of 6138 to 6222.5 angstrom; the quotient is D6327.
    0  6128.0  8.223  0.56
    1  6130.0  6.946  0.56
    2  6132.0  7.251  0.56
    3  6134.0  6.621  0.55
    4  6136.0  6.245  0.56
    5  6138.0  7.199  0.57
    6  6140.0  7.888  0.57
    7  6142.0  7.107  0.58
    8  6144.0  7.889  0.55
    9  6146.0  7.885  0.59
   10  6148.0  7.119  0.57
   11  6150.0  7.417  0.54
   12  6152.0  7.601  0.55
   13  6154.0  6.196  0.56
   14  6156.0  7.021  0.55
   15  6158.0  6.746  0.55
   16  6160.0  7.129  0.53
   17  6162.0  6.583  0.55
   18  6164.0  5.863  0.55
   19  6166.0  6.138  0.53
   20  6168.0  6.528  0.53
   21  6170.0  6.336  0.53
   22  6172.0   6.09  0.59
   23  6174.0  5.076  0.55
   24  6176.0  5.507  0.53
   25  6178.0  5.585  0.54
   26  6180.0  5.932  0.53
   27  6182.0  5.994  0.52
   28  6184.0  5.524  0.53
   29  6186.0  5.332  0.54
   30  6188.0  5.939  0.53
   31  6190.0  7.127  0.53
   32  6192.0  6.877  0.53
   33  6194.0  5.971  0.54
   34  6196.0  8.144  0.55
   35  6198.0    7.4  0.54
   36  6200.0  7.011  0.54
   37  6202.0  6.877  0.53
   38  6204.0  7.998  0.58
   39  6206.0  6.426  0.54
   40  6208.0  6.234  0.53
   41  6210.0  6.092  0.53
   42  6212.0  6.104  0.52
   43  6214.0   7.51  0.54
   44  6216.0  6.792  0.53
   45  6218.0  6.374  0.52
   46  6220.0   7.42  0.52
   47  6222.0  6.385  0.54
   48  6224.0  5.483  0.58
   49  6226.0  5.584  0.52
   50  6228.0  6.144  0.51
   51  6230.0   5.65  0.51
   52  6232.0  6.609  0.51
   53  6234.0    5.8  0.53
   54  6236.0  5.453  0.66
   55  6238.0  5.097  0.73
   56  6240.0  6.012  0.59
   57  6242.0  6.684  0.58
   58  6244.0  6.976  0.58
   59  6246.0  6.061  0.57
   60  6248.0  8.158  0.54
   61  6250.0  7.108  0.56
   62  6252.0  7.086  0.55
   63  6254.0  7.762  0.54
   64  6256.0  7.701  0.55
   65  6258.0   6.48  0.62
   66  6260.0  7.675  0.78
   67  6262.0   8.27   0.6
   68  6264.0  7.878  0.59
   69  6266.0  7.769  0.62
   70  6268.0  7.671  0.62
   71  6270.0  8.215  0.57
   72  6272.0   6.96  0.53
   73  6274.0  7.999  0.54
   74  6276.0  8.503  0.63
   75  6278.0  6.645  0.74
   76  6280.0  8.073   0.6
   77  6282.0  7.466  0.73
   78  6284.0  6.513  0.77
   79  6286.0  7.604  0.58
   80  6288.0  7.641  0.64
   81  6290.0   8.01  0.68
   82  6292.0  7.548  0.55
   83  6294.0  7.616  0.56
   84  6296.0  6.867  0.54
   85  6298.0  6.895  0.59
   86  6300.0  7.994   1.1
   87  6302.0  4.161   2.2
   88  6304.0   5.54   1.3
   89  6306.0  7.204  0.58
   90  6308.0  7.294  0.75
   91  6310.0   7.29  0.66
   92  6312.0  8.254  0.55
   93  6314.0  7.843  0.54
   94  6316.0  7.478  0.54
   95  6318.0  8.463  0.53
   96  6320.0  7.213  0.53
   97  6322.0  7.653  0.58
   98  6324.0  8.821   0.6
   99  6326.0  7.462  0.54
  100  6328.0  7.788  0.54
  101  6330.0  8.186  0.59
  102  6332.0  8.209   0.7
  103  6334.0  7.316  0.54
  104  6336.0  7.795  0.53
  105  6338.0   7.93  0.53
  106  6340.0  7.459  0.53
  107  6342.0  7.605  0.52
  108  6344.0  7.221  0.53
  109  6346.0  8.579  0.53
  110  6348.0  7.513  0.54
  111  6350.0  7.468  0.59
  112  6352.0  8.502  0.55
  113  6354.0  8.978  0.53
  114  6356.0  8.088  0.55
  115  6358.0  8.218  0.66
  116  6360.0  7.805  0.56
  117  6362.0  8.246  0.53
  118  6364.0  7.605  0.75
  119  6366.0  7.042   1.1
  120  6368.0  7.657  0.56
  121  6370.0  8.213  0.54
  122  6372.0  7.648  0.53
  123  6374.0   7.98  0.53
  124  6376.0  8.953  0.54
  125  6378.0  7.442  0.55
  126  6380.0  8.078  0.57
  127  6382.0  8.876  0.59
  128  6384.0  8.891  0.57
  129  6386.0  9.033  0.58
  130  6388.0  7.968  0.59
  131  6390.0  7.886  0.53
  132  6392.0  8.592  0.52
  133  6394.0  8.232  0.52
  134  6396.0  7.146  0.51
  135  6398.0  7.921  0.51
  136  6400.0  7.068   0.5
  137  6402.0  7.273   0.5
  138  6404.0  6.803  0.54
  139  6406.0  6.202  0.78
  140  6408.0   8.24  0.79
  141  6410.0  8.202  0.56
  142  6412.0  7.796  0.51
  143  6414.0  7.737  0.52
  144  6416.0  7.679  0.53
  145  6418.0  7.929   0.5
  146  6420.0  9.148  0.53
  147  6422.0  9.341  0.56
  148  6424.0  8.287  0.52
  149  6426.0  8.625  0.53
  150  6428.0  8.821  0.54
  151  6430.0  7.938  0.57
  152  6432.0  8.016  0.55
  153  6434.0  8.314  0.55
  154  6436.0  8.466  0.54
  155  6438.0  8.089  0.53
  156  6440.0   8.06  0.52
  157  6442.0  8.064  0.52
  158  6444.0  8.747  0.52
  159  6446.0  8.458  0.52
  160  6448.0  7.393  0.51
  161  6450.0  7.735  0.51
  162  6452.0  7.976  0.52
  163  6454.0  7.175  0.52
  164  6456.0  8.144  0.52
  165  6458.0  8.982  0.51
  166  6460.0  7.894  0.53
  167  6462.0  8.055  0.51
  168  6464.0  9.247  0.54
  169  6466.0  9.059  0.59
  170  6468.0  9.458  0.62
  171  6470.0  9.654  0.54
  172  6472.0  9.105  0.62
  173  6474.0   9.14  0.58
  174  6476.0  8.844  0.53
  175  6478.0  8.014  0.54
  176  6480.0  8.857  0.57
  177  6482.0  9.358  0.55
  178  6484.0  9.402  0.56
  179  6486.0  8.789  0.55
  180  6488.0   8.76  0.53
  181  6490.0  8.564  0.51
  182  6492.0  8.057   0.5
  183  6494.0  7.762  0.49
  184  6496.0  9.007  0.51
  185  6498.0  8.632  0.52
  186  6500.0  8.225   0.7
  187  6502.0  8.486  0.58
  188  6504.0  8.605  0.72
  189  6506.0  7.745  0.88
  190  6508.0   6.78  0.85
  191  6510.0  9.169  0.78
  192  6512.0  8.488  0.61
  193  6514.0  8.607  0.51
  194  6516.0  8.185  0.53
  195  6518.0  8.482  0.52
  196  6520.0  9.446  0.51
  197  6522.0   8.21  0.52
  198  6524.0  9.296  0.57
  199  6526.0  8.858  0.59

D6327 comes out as 1.27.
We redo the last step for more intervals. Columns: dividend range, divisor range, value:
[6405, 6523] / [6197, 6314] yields 1.20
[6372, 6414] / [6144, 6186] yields 1.23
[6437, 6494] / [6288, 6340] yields 1.14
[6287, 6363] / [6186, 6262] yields 1.15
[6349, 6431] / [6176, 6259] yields 1.24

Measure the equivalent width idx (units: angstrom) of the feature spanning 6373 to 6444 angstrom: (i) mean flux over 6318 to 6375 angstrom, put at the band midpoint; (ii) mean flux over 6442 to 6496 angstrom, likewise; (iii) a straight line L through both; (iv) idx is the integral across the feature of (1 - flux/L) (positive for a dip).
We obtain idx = 1.1 angstrom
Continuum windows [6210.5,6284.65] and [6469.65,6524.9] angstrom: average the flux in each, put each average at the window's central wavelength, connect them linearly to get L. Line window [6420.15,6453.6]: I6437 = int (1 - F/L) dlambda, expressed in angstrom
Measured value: -0.3 angstrom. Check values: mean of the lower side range 6.92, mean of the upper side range 8.62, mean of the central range 8.27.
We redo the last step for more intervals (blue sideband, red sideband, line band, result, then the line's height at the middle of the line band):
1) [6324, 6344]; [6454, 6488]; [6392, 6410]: 1.8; 8.29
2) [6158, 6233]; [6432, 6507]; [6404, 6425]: 0.2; 8.06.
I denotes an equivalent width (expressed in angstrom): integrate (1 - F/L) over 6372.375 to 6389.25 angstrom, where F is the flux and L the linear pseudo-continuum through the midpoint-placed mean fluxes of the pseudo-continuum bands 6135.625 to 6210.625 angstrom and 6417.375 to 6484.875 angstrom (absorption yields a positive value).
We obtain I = -0.67 angstrom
